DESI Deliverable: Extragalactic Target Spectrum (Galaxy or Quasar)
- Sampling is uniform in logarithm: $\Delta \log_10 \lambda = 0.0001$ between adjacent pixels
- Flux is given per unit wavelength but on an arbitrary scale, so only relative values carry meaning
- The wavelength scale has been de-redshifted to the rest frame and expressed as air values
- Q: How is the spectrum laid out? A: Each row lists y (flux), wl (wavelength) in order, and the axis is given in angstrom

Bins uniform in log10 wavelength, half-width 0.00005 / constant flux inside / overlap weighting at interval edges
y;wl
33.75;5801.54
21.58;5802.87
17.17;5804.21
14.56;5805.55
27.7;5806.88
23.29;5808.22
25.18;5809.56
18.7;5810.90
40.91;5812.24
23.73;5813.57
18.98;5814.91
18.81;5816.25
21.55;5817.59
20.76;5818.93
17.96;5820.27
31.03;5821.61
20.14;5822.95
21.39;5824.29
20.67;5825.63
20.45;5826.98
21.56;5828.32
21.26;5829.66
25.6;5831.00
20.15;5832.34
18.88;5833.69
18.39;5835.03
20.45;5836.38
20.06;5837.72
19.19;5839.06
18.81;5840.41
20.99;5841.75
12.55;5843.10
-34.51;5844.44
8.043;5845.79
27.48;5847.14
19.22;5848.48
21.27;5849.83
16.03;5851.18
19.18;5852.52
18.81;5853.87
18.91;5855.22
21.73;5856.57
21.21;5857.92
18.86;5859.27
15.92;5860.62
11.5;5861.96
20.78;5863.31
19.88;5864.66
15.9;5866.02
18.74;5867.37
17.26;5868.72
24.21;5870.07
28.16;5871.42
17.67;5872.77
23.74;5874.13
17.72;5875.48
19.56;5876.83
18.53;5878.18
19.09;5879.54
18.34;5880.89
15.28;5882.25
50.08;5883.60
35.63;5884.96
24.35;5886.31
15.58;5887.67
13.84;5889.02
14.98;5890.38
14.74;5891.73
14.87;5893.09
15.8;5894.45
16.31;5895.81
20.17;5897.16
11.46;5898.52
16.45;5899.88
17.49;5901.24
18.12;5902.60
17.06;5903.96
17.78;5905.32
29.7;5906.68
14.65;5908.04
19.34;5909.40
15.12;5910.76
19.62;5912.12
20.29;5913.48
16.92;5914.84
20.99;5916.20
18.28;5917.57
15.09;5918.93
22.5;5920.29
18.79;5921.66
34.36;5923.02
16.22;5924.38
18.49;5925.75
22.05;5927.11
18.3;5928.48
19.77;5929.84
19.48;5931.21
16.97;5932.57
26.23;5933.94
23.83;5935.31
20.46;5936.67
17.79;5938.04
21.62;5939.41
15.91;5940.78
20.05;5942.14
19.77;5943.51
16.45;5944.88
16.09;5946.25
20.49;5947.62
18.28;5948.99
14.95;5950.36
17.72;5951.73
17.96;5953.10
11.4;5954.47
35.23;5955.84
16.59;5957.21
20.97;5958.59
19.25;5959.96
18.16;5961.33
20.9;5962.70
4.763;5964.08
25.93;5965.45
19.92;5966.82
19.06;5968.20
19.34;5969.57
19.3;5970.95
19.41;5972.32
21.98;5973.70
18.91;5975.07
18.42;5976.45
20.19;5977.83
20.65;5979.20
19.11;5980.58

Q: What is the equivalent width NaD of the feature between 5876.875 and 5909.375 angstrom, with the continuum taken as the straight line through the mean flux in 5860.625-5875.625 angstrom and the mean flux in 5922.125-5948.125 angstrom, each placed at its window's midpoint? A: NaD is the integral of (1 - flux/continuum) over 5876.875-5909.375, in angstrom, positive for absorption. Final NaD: 0.31 angstrom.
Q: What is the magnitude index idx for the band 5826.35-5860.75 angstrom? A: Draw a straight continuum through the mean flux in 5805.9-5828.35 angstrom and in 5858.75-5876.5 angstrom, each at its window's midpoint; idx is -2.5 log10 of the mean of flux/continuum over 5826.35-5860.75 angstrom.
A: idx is 0.211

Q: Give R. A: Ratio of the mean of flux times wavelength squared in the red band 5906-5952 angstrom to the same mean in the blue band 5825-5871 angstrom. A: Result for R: 1.14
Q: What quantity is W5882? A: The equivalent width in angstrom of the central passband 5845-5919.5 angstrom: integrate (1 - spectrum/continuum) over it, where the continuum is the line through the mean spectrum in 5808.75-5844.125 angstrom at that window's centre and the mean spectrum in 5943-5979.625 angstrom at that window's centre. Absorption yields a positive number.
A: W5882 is 3.49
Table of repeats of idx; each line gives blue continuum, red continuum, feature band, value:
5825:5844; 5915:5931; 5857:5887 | -0.093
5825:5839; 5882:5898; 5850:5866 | 0.134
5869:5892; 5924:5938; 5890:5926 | 0.140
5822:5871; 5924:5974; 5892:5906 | 0.130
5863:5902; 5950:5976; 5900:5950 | -0.003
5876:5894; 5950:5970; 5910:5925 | 0.013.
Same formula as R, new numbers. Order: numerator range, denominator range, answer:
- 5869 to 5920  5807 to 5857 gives 1.03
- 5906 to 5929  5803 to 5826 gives 0.92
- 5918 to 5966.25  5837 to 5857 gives 1.33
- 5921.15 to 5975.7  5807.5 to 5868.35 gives 1.06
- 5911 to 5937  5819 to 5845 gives 1.17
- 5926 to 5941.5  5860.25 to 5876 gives 1.06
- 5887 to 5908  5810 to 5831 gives 0.77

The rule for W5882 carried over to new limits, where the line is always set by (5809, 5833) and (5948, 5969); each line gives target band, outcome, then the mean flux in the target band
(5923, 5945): -0.75 angstrom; 20.1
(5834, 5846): 5.58 angstrom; 11.9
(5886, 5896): 2.27 angstrom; 16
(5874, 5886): -1.86 angstrom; 24.3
